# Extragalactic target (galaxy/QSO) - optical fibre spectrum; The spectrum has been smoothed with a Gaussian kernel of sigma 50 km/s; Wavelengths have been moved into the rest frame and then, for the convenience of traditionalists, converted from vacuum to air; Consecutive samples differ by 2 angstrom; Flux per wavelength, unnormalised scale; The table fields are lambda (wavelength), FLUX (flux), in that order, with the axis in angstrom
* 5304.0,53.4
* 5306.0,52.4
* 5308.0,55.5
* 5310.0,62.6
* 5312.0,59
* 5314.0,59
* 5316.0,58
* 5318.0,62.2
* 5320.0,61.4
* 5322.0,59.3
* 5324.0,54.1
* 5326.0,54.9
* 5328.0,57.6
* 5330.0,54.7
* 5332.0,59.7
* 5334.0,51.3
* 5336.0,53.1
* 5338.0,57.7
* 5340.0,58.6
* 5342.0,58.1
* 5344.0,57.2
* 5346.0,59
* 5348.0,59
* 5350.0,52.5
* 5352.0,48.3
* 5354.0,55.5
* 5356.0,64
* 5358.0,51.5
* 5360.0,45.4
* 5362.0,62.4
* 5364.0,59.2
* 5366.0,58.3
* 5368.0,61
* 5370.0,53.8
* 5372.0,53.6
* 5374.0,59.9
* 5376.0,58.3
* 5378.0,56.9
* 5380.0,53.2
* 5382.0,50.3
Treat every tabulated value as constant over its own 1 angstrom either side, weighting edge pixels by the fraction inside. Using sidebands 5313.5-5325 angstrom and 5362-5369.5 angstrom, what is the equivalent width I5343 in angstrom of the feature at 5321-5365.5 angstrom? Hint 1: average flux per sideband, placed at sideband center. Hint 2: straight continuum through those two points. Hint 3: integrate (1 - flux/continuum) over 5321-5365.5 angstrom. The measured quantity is 2.4 angstrom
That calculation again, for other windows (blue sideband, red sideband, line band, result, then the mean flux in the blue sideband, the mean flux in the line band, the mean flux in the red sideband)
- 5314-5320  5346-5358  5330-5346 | 0.3 angstrom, 60.1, 56.6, 55.8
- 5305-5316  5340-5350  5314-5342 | 0.3 angstrom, 57.7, 57.2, 57.8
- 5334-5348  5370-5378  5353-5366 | 0.1 angstrom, 57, 56.5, 56.8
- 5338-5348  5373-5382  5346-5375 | 0.6 angstrom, 58.2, 56.1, 56.3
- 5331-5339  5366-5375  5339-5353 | 0.0 angstrom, 55.5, 56.1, 57.2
